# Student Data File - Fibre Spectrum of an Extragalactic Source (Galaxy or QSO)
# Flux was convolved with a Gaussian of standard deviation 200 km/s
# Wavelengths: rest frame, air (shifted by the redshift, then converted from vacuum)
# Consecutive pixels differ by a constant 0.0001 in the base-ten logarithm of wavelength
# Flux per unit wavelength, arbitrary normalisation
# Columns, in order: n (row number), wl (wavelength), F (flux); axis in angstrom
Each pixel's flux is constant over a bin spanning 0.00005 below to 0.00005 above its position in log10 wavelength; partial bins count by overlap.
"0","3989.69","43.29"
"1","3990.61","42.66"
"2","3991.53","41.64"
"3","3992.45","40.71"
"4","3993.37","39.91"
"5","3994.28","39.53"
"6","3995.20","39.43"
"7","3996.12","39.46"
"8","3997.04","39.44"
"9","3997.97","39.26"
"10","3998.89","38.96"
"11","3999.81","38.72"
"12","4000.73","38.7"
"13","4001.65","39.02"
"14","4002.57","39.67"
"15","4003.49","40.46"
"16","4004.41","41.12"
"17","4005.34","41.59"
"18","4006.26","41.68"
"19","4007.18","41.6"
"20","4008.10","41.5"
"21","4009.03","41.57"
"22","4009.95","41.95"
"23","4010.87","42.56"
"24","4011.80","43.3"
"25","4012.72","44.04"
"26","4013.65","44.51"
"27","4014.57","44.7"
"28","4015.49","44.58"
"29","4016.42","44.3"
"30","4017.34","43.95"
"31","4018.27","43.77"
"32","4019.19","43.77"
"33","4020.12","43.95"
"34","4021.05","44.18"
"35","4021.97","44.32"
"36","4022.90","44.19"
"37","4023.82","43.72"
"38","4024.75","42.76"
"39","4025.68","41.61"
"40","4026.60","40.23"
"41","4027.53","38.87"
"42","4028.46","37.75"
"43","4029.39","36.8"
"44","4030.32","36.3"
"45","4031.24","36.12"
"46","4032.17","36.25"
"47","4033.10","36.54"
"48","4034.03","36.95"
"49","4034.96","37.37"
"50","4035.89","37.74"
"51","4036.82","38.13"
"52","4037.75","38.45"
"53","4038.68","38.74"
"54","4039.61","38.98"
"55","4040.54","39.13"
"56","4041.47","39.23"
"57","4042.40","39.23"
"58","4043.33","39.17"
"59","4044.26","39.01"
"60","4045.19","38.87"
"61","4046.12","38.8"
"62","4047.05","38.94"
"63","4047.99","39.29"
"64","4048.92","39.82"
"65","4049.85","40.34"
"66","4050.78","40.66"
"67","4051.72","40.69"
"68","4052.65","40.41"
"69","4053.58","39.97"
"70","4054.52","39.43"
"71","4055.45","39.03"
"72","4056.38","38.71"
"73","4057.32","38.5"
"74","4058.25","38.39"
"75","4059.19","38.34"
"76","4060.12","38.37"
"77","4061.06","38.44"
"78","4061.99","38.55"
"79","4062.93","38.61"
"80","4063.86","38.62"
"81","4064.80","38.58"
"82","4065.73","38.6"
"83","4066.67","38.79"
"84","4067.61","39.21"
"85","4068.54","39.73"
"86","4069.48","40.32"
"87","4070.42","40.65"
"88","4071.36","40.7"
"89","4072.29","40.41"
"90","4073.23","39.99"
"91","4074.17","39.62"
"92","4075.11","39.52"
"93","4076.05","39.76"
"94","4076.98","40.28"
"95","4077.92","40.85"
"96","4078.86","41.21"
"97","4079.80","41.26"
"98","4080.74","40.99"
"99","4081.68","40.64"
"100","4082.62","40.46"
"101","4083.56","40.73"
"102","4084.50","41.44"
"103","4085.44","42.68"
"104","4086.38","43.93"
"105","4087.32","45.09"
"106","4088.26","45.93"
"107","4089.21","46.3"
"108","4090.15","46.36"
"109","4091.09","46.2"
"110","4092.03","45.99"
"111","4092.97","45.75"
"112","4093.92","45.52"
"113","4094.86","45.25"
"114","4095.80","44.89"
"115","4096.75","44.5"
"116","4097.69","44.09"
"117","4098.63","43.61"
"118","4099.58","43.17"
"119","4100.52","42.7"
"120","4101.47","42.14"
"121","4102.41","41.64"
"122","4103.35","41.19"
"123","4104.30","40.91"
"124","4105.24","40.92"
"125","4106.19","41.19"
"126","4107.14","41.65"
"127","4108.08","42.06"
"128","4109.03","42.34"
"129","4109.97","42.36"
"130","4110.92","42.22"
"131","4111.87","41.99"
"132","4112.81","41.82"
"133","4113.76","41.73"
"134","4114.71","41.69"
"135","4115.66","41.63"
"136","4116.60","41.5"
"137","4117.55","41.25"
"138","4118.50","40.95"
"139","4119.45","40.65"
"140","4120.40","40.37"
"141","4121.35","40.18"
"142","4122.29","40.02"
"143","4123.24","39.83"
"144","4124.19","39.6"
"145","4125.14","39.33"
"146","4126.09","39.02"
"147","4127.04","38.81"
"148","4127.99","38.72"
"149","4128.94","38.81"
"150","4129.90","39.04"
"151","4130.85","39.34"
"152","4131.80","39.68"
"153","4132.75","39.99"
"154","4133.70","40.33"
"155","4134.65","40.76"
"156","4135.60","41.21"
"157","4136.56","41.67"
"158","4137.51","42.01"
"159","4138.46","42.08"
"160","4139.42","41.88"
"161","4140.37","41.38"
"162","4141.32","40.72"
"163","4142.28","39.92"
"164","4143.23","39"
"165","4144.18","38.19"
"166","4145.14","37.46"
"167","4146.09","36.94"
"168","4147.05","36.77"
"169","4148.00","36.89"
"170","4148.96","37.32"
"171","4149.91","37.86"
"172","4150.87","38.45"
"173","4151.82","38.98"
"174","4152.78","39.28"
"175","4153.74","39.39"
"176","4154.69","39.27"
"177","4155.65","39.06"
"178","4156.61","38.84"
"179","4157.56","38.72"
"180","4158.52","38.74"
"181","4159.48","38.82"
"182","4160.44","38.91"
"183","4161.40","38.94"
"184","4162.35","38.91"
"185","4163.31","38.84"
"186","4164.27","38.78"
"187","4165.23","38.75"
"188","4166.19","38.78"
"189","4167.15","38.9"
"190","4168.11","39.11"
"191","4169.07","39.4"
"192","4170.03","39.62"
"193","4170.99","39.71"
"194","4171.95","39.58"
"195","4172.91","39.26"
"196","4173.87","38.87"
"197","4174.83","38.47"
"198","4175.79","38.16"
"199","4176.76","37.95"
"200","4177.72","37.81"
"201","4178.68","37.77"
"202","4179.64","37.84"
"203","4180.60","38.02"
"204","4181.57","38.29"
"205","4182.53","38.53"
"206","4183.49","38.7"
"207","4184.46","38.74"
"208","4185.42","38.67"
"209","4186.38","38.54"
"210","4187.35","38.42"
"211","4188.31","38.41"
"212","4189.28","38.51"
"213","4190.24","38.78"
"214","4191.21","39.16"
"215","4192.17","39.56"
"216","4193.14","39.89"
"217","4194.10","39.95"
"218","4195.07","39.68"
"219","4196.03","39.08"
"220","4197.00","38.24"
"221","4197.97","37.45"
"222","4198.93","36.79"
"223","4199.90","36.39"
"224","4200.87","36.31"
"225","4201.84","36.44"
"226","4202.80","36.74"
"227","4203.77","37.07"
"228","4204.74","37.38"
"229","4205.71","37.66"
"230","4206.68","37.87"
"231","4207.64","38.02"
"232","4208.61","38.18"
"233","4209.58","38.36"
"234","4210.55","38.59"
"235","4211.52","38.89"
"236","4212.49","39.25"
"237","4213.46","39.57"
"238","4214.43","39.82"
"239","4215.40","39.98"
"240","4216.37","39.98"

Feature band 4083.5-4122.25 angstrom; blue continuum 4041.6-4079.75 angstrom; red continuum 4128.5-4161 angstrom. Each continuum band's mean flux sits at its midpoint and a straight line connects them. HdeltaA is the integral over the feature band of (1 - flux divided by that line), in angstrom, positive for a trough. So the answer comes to -3.36 angstrom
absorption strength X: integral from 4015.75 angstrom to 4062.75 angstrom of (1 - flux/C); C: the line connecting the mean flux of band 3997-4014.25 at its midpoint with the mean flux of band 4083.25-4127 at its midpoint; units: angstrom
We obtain 2.0 angstrom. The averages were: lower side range 41.1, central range 39.7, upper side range 42.5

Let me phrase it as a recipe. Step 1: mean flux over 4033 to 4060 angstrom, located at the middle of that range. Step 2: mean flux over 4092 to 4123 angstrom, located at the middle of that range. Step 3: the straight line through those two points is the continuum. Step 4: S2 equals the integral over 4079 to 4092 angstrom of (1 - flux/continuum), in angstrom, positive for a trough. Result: -0.69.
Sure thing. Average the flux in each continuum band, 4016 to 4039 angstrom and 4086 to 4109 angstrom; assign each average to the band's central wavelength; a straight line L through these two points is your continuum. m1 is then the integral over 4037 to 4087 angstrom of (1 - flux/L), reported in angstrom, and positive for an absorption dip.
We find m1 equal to 2.69 angstrom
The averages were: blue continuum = 40.3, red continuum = 43.7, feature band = 39.7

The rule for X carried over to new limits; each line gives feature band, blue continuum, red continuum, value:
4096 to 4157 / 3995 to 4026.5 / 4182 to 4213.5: -1.1 angstrom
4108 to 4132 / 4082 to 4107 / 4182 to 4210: 0.9 angstrom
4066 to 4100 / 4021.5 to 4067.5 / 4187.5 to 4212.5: -3.1 angstrom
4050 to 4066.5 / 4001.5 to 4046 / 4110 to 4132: 0.6 angstrom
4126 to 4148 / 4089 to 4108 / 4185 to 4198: 1.1 angstrom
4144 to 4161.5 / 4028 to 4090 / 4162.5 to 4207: 0.2 angstrom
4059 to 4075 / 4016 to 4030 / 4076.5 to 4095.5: 1.4 angstrom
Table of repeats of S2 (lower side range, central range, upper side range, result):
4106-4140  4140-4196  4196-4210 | 0.1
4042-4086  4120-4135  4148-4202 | -0.2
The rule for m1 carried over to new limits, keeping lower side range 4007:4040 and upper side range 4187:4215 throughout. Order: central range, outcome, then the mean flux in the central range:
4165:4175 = -0.10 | 39.2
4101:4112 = -0.55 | 41.7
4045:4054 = 0.17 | 39.8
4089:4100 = -1.43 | 45.1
